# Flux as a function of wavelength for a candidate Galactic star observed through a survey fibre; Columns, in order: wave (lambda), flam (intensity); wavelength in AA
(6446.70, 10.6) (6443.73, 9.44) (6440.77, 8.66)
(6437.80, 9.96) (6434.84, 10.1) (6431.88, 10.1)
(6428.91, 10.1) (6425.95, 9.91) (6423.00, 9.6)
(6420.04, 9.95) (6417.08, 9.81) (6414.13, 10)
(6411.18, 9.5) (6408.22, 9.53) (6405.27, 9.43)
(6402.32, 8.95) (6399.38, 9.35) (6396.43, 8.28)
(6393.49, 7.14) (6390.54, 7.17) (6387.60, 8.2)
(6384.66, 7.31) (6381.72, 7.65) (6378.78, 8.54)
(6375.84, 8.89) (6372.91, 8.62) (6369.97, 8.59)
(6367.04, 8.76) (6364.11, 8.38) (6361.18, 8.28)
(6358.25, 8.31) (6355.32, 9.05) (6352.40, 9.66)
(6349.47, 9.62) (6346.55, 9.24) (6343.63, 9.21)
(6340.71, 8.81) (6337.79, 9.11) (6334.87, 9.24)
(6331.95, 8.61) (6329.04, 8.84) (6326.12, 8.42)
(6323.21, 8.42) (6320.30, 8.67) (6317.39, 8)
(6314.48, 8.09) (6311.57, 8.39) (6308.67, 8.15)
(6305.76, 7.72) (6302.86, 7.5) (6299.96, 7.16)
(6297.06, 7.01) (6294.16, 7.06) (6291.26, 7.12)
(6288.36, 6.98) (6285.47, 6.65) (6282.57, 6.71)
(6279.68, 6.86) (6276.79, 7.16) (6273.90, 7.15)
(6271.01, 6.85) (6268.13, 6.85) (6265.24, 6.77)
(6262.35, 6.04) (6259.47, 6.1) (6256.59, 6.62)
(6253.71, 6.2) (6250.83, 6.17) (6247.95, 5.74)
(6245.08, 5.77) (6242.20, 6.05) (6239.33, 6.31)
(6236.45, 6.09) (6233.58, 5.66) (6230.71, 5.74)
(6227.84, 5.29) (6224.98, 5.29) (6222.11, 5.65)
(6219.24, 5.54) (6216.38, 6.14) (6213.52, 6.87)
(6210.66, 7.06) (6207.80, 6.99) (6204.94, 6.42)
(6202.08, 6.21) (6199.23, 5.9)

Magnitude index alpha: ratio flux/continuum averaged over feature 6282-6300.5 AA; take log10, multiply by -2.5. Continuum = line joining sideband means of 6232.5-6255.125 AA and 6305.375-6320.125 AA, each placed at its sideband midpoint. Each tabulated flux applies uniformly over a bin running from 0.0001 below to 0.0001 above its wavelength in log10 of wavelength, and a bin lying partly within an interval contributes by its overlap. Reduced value 0.08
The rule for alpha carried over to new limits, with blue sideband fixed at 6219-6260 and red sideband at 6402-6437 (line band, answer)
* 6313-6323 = -0.09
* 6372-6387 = 0.09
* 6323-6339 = -0.12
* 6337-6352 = -0.13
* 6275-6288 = -0.01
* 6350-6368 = -0.04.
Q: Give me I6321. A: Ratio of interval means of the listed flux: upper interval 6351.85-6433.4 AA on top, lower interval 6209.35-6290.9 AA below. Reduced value 1.4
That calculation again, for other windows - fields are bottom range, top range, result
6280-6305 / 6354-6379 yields 1.22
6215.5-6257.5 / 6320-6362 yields 1.52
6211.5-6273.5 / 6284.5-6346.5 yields 1.32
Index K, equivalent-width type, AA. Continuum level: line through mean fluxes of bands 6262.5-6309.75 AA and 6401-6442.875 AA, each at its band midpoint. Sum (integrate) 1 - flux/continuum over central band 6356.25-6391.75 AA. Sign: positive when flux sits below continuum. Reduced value 2.0 AA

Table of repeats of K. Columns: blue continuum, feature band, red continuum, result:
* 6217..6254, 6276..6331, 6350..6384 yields -2.9 AA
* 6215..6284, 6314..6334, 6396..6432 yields -1.9 AA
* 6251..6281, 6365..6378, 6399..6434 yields 0.1 AA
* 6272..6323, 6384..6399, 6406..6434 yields 2.4 AA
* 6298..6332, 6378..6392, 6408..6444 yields 2.2 AA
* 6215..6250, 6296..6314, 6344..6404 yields -1.3 AA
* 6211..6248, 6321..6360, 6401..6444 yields -4.3 AA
